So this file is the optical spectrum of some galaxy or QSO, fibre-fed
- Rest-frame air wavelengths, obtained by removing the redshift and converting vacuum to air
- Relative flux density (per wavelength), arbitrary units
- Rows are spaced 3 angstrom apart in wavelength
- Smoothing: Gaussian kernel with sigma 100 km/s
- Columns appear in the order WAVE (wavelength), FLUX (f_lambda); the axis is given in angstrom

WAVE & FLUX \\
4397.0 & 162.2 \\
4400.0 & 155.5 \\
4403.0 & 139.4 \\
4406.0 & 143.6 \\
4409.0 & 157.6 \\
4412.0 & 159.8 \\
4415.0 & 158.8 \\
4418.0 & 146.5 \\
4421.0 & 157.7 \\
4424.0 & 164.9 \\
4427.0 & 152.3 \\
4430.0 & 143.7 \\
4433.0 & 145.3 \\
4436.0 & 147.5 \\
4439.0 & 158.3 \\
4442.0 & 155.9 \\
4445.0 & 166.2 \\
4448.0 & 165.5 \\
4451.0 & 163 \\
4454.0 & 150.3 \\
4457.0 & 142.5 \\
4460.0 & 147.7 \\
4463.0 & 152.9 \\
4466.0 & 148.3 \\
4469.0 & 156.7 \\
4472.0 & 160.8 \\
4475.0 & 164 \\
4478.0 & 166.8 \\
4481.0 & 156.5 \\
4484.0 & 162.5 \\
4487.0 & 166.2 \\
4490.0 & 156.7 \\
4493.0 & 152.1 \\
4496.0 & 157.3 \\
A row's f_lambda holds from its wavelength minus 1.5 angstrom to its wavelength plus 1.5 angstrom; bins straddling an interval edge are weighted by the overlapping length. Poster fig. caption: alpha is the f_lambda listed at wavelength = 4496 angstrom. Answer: 157.3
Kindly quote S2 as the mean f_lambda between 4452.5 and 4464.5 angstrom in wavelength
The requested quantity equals 148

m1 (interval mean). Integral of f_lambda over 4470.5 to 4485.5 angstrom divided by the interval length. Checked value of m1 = 162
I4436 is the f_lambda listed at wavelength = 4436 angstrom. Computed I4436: 147.5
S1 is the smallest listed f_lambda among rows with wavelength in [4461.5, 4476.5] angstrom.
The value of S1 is 148.3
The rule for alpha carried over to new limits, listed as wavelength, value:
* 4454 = 150.3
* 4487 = 166.2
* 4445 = 166.2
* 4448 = 165.5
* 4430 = 143.7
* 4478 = 166.8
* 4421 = 157.7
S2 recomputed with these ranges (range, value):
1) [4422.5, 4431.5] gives 154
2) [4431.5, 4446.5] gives 155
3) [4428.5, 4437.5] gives 146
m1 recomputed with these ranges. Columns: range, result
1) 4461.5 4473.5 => 155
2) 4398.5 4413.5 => 151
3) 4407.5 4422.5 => 156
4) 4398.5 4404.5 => 147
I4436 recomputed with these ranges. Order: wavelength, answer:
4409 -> 157.6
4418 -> 146.5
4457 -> 142.5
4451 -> 163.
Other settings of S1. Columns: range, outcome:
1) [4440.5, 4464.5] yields 142.5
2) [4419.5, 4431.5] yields 143.7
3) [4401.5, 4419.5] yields 139.4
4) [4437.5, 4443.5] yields 155.9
